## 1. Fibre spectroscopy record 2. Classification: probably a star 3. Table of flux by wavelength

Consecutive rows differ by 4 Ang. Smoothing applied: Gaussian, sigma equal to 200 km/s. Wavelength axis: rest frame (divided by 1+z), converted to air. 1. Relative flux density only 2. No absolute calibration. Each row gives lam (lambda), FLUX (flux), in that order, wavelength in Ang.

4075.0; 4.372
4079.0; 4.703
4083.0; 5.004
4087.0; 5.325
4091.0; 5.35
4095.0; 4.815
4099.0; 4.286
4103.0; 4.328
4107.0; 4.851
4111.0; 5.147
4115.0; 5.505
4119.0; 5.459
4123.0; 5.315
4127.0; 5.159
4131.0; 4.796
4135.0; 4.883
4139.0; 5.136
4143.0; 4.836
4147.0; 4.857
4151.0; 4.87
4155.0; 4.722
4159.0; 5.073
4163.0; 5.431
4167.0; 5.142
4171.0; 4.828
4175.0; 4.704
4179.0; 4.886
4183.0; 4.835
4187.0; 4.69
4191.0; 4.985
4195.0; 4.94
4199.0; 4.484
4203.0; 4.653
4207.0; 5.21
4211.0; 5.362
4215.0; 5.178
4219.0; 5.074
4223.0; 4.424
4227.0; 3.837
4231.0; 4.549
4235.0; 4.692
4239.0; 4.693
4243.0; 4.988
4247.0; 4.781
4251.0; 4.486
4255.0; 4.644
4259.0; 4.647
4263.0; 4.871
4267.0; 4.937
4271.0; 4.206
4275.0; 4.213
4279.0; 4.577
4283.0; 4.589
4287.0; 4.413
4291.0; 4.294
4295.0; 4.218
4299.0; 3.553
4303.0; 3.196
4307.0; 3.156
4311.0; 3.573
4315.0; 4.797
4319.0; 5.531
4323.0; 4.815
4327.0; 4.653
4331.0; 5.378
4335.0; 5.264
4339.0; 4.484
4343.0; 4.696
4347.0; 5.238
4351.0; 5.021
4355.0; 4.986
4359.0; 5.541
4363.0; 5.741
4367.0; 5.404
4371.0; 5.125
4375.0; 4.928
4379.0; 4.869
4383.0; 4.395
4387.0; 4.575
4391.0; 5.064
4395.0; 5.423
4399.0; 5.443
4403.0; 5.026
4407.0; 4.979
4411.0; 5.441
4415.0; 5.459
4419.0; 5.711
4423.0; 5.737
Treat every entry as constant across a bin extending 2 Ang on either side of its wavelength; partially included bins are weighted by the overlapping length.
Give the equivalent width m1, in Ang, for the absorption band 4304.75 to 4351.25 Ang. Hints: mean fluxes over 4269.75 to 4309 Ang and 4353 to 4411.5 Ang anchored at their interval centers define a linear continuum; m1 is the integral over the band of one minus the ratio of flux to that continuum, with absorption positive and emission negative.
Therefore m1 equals -2.07 Ang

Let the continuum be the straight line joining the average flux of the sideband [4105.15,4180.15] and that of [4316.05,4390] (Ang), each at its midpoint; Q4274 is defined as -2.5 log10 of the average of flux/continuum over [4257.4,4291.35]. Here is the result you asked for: 0.11 mag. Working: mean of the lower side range 5.03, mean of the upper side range 5.03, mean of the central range 4.54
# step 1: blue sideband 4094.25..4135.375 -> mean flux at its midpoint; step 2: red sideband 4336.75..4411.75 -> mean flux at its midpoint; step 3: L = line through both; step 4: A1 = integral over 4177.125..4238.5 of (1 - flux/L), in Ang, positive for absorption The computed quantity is 2.7 Ang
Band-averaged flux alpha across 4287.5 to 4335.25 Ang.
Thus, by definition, 4.34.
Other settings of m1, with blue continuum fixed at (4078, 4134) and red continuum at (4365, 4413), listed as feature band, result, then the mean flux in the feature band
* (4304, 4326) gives 3.10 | 4.33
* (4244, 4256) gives 0.87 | 4.67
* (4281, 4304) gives 4.37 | 4.08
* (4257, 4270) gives 0.68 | 4.77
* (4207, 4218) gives -0.47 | 5.24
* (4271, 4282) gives 1.44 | 4.38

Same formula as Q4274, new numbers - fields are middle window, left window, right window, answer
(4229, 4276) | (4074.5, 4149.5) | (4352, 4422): 0.10 mag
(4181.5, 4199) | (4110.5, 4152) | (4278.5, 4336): 0.01 mag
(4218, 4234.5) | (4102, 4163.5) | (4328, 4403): 0.14 mag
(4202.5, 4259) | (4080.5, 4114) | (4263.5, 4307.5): -0.09 mag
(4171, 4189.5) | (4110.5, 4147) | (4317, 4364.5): 0.07 mag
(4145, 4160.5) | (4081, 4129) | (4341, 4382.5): 0.04 mag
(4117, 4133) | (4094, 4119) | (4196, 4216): -0.06 mag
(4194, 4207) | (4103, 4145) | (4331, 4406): 0.07 mag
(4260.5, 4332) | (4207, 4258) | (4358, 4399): 0.12 mag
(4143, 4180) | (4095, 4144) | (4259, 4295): -0.02 mag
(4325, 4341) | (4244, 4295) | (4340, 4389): -0.02 mag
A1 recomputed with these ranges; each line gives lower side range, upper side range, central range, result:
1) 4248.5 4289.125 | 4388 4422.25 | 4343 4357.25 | -0.08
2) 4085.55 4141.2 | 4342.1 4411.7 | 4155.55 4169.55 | -0.31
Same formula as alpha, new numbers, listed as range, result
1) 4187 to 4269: 4.77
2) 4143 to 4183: 4.93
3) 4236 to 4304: 4.45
